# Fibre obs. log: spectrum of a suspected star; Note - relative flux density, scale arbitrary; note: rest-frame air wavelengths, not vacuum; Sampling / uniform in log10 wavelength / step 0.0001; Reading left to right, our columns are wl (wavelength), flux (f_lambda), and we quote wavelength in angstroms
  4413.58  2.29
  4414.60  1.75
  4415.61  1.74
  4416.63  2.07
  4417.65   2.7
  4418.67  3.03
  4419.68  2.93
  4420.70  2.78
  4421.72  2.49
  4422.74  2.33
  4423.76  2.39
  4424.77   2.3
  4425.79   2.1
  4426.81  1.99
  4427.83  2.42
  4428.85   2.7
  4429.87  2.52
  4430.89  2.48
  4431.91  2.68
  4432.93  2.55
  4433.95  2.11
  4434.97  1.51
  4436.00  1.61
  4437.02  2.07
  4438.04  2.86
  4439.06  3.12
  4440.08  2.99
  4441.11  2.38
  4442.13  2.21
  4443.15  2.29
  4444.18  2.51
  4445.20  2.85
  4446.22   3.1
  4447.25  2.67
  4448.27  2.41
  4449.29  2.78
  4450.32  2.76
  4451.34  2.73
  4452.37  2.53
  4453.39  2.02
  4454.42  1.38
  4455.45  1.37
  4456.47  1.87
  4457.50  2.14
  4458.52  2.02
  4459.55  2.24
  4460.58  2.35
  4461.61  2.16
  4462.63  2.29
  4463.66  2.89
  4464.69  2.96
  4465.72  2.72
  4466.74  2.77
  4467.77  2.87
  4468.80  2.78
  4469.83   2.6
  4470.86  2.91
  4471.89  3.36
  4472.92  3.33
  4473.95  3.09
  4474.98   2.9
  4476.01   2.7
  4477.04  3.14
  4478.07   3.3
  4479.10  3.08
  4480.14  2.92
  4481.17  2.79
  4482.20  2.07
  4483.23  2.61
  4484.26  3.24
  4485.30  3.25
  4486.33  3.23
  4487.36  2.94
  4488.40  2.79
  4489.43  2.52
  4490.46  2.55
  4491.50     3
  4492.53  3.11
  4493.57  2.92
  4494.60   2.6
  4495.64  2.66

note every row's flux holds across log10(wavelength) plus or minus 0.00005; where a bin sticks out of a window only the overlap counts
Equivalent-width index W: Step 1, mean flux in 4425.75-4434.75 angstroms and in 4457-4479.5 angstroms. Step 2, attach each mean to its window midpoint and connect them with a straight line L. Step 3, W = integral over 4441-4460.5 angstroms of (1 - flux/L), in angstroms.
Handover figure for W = 1.9 angstroms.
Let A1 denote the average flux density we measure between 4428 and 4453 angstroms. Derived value 2.51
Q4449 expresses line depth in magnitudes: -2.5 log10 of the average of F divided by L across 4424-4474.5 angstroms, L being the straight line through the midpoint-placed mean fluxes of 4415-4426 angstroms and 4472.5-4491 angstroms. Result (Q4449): 0.080 mag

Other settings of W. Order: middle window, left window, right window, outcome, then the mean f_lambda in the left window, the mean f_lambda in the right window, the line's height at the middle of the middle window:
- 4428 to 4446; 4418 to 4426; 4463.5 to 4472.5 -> 1.48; 2.56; 2.88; 2.67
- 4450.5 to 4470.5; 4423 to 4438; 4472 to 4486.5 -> 2.57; 2.27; 2.98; 2.7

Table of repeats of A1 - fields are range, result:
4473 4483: 2.9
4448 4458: 2.19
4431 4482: 2.56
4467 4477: 2.95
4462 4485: 2.88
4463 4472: 2.84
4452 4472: 2.39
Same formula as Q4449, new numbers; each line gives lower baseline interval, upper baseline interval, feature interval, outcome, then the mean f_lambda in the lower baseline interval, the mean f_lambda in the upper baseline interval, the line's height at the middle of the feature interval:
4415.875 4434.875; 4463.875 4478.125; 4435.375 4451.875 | 0.030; 2.45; 2.95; 2.65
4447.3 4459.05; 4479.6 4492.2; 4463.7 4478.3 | -0.161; 2.2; 2.83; 2.54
